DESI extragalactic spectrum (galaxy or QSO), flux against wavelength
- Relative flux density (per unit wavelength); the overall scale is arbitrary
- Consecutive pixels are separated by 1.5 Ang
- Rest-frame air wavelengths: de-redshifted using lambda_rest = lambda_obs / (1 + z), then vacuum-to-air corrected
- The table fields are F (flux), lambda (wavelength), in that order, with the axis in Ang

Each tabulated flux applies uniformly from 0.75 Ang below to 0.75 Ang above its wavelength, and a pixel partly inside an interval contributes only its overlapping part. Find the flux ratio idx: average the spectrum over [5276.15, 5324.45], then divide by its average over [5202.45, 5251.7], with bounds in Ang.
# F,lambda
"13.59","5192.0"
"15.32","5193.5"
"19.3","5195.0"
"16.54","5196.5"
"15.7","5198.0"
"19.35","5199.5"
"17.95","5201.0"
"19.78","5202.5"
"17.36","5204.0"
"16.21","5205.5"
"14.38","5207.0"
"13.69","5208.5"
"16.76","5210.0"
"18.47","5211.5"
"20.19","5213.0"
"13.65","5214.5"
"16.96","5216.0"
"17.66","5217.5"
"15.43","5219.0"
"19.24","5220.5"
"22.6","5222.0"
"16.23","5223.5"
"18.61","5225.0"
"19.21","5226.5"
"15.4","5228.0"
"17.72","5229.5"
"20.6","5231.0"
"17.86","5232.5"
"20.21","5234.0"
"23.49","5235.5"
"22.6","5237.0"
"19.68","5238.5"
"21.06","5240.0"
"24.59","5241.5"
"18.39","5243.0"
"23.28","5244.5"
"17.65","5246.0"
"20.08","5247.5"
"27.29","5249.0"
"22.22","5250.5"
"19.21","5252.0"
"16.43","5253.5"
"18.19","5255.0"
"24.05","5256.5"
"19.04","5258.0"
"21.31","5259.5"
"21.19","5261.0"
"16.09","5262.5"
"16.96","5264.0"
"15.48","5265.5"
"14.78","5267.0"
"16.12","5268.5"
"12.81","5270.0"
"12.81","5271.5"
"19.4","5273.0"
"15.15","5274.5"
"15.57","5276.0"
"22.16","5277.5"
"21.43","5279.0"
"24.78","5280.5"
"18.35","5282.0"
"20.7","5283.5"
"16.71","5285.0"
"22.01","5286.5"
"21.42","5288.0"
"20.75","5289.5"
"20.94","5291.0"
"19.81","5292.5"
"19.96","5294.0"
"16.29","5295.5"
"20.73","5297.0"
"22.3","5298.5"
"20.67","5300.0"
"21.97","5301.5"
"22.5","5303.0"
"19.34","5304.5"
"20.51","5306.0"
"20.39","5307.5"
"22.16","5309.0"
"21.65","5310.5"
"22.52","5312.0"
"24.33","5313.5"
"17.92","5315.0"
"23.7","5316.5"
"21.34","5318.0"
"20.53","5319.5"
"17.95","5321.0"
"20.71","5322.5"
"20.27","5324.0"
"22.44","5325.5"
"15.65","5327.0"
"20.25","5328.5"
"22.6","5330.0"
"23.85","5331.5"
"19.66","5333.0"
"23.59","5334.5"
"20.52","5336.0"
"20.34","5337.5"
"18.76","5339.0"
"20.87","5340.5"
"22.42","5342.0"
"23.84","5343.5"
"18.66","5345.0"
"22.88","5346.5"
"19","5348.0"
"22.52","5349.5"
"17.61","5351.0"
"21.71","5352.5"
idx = 1.1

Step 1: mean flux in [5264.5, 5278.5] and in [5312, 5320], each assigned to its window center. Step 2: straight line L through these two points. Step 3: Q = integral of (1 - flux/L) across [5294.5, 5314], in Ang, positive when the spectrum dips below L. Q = -0.9 Ang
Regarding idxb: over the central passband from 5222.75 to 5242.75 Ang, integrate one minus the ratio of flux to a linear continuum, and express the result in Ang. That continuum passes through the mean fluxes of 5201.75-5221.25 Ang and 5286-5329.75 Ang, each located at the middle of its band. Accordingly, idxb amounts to -2.2 Ang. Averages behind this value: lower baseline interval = 16.9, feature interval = 19.8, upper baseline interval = 20.7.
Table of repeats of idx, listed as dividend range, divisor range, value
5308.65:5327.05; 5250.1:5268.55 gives 1.13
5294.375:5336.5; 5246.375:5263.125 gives 1.02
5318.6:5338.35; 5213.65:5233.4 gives 1.16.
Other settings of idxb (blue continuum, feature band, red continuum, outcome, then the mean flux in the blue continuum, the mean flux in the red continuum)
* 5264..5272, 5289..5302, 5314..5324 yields -1.9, 14.7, 20.5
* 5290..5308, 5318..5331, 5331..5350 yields 0.5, 20.5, 21.3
